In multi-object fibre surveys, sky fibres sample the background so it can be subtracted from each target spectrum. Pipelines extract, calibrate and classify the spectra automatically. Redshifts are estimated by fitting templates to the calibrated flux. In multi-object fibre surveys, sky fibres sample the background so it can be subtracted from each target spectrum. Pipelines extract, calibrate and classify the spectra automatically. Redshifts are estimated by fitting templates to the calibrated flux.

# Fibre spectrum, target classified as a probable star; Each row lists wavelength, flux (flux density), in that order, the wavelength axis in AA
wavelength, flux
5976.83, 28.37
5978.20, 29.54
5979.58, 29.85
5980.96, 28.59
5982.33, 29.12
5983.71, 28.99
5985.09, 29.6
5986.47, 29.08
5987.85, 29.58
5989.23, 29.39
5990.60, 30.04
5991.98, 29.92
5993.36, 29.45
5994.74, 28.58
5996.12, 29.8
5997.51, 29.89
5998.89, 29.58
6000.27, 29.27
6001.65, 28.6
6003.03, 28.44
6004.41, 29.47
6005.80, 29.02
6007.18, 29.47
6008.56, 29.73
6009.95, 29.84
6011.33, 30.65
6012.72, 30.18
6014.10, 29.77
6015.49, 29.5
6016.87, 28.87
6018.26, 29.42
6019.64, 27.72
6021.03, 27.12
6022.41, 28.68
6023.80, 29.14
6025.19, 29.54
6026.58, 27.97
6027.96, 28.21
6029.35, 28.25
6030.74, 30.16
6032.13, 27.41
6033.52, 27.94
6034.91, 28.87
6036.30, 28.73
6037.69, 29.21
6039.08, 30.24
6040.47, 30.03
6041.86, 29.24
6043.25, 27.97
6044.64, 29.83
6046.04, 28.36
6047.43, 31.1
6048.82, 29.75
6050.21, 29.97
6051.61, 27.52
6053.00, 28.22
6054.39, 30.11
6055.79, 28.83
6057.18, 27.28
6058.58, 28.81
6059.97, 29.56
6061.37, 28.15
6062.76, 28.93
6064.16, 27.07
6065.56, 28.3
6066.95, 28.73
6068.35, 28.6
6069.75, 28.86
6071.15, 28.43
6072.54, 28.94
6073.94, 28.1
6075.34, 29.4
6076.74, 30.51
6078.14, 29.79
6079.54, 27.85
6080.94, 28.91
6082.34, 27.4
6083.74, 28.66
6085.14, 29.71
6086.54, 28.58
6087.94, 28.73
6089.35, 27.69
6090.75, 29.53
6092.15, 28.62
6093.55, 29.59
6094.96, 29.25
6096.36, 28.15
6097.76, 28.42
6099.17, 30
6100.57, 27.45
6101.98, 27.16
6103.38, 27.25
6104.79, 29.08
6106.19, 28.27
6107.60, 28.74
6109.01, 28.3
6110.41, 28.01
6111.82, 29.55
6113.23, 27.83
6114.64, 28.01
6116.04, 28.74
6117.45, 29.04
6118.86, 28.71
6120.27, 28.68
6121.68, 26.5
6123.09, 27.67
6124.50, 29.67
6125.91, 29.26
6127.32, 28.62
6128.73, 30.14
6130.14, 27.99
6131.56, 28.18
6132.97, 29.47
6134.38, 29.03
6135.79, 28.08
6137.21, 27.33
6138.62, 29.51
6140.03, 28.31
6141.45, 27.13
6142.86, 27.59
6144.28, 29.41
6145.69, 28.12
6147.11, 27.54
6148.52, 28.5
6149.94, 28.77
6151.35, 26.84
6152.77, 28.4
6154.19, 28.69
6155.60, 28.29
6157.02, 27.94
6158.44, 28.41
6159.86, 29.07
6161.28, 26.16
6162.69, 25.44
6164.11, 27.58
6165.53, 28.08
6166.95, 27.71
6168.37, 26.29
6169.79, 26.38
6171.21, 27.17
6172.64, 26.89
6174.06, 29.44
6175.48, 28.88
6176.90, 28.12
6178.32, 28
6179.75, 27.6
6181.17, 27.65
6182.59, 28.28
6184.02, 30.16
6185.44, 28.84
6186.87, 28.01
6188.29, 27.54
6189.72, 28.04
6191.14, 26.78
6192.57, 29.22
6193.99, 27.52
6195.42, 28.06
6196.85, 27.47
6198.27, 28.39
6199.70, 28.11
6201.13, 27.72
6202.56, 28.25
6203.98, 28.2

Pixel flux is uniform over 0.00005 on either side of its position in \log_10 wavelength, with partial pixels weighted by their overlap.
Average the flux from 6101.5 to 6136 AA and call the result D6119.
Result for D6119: 28.5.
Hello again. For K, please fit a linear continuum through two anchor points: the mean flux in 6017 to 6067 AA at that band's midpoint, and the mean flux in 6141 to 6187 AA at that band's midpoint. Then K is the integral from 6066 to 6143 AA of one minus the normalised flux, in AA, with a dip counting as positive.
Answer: -0.6 AA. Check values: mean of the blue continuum 28.8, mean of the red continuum 27.9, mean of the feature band 28.6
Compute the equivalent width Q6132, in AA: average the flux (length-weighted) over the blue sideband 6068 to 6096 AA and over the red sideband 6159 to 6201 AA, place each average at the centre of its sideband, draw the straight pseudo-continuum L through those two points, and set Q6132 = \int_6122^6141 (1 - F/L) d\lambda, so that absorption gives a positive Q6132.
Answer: -0.2 AA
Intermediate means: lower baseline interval 28.9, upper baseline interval 27.8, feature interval 28.6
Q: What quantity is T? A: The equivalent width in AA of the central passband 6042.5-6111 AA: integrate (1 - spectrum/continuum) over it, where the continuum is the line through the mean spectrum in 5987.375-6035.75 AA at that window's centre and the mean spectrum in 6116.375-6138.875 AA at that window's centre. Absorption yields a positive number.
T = 0.3 AA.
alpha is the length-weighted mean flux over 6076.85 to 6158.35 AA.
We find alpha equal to 28.5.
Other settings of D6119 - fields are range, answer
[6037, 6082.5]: 28.9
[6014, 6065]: 28.8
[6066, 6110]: 28.7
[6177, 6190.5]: 28.2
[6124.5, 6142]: 28.6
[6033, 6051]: 29.3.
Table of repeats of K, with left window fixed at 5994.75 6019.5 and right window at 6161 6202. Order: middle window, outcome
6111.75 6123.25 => 0.05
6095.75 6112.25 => 0.10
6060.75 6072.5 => 0.19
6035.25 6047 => -0.05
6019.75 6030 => 0.31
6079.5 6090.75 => 0.06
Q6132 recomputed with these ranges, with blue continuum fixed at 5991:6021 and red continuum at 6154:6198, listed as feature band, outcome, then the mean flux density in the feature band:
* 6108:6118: 0.0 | 28.5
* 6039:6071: 0.0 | 28.9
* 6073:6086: -0.1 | 28.9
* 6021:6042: 0.2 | 28.8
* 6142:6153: 0.0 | 28.1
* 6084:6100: -0.2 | 28.9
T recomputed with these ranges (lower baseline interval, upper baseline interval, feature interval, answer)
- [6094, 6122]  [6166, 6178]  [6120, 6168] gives -0.3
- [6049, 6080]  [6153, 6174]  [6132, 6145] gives -0.3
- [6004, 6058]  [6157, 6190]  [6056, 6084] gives 0.1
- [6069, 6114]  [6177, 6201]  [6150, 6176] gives 0.5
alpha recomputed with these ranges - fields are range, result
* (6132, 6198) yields 28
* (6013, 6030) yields 28.7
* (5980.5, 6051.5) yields 29.2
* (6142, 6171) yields 27.8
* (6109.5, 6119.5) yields 28.6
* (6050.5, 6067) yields 28.5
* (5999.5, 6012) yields 29.4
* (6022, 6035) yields 28.6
